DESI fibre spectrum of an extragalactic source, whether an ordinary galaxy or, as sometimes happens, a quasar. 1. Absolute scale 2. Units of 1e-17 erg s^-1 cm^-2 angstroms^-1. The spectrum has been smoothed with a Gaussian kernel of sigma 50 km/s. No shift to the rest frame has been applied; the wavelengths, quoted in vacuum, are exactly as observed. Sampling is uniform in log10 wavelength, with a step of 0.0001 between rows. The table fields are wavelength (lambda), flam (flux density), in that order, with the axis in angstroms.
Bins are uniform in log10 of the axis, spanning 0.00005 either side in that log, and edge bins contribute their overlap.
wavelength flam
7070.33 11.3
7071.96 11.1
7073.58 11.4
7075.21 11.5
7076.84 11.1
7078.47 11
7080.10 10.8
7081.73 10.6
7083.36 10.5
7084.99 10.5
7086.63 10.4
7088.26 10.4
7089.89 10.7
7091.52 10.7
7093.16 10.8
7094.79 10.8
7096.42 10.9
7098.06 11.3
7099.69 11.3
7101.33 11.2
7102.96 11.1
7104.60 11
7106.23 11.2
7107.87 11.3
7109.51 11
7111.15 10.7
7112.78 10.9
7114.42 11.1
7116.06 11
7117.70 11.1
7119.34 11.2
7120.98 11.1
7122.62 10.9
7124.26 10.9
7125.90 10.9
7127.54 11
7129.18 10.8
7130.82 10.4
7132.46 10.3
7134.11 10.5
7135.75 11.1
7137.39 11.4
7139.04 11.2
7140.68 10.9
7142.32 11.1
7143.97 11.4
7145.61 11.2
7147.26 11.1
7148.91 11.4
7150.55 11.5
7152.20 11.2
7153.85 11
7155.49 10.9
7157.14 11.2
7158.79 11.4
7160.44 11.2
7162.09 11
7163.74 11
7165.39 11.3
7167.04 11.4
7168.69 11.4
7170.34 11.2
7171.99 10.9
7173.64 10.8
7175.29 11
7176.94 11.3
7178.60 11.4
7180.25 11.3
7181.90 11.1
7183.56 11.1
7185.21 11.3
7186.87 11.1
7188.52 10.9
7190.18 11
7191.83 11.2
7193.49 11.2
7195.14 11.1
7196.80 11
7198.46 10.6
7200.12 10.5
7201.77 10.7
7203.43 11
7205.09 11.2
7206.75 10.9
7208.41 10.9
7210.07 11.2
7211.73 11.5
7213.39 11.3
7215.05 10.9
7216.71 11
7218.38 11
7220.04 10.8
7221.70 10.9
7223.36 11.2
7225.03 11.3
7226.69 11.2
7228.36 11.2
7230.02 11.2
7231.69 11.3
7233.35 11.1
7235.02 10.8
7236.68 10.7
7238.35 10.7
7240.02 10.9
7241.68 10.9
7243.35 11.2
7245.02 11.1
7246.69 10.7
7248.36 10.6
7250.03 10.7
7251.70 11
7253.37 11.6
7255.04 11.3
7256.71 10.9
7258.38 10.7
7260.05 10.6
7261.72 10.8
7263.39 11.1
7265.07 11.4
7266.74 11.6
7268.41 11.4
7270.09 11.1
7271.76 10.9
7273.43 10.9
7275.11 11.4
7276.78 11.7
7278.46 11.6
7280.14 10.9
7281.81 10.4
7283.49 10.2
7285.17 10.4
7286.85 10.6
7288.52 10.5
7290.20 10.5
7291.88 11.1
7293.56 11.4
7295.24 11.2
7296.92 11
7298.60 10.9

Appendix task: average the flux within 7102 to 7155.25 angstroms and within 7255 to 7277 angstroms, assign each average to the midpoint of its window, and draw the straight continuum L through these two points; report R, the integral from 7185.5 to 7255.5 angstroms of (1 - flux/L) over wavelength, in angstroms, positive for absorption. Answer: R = 0.43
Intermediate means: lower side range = 11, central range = 11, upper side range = 11.1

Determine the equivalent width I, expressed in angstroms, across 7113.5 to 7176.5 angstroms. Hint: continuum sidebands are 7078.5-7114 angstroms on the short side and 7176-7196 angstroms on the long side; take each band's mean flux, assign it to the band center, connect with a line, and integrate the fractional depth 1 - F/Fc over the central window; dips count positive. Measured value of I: -0.2 angstroms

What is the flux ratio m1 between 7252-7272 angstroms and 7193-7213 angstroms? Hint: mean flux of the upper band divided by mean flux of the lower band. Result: 1.01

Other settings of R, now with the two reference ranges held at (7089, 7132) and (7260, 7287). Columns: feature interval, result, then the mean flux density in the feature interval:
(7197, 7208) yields 0.2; 10.8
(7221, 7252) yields 0.1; 11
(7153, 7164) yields -0.1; 11.1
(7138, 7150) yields -0.2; 11.2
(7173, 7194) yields -0.3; 11.1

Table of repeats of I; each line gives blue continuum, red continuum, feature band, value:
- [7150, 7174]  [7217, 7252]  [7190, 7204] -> 0.2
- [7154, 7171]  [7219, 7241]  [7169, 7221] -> 0.3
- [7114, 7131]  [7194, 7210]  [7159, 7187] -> -0.6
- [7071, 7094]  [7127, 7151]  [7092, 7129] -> -0.4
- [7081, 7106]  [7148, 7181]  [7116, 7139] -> 0.2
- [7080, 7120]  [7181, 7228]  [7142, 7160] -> -0.4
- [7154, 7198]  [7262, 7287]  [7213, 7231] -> 0.0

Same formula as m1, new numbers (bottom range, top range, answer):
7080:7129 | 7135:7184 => 1.02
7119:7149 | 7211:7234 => 1.01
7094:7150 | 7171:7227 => 1.00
